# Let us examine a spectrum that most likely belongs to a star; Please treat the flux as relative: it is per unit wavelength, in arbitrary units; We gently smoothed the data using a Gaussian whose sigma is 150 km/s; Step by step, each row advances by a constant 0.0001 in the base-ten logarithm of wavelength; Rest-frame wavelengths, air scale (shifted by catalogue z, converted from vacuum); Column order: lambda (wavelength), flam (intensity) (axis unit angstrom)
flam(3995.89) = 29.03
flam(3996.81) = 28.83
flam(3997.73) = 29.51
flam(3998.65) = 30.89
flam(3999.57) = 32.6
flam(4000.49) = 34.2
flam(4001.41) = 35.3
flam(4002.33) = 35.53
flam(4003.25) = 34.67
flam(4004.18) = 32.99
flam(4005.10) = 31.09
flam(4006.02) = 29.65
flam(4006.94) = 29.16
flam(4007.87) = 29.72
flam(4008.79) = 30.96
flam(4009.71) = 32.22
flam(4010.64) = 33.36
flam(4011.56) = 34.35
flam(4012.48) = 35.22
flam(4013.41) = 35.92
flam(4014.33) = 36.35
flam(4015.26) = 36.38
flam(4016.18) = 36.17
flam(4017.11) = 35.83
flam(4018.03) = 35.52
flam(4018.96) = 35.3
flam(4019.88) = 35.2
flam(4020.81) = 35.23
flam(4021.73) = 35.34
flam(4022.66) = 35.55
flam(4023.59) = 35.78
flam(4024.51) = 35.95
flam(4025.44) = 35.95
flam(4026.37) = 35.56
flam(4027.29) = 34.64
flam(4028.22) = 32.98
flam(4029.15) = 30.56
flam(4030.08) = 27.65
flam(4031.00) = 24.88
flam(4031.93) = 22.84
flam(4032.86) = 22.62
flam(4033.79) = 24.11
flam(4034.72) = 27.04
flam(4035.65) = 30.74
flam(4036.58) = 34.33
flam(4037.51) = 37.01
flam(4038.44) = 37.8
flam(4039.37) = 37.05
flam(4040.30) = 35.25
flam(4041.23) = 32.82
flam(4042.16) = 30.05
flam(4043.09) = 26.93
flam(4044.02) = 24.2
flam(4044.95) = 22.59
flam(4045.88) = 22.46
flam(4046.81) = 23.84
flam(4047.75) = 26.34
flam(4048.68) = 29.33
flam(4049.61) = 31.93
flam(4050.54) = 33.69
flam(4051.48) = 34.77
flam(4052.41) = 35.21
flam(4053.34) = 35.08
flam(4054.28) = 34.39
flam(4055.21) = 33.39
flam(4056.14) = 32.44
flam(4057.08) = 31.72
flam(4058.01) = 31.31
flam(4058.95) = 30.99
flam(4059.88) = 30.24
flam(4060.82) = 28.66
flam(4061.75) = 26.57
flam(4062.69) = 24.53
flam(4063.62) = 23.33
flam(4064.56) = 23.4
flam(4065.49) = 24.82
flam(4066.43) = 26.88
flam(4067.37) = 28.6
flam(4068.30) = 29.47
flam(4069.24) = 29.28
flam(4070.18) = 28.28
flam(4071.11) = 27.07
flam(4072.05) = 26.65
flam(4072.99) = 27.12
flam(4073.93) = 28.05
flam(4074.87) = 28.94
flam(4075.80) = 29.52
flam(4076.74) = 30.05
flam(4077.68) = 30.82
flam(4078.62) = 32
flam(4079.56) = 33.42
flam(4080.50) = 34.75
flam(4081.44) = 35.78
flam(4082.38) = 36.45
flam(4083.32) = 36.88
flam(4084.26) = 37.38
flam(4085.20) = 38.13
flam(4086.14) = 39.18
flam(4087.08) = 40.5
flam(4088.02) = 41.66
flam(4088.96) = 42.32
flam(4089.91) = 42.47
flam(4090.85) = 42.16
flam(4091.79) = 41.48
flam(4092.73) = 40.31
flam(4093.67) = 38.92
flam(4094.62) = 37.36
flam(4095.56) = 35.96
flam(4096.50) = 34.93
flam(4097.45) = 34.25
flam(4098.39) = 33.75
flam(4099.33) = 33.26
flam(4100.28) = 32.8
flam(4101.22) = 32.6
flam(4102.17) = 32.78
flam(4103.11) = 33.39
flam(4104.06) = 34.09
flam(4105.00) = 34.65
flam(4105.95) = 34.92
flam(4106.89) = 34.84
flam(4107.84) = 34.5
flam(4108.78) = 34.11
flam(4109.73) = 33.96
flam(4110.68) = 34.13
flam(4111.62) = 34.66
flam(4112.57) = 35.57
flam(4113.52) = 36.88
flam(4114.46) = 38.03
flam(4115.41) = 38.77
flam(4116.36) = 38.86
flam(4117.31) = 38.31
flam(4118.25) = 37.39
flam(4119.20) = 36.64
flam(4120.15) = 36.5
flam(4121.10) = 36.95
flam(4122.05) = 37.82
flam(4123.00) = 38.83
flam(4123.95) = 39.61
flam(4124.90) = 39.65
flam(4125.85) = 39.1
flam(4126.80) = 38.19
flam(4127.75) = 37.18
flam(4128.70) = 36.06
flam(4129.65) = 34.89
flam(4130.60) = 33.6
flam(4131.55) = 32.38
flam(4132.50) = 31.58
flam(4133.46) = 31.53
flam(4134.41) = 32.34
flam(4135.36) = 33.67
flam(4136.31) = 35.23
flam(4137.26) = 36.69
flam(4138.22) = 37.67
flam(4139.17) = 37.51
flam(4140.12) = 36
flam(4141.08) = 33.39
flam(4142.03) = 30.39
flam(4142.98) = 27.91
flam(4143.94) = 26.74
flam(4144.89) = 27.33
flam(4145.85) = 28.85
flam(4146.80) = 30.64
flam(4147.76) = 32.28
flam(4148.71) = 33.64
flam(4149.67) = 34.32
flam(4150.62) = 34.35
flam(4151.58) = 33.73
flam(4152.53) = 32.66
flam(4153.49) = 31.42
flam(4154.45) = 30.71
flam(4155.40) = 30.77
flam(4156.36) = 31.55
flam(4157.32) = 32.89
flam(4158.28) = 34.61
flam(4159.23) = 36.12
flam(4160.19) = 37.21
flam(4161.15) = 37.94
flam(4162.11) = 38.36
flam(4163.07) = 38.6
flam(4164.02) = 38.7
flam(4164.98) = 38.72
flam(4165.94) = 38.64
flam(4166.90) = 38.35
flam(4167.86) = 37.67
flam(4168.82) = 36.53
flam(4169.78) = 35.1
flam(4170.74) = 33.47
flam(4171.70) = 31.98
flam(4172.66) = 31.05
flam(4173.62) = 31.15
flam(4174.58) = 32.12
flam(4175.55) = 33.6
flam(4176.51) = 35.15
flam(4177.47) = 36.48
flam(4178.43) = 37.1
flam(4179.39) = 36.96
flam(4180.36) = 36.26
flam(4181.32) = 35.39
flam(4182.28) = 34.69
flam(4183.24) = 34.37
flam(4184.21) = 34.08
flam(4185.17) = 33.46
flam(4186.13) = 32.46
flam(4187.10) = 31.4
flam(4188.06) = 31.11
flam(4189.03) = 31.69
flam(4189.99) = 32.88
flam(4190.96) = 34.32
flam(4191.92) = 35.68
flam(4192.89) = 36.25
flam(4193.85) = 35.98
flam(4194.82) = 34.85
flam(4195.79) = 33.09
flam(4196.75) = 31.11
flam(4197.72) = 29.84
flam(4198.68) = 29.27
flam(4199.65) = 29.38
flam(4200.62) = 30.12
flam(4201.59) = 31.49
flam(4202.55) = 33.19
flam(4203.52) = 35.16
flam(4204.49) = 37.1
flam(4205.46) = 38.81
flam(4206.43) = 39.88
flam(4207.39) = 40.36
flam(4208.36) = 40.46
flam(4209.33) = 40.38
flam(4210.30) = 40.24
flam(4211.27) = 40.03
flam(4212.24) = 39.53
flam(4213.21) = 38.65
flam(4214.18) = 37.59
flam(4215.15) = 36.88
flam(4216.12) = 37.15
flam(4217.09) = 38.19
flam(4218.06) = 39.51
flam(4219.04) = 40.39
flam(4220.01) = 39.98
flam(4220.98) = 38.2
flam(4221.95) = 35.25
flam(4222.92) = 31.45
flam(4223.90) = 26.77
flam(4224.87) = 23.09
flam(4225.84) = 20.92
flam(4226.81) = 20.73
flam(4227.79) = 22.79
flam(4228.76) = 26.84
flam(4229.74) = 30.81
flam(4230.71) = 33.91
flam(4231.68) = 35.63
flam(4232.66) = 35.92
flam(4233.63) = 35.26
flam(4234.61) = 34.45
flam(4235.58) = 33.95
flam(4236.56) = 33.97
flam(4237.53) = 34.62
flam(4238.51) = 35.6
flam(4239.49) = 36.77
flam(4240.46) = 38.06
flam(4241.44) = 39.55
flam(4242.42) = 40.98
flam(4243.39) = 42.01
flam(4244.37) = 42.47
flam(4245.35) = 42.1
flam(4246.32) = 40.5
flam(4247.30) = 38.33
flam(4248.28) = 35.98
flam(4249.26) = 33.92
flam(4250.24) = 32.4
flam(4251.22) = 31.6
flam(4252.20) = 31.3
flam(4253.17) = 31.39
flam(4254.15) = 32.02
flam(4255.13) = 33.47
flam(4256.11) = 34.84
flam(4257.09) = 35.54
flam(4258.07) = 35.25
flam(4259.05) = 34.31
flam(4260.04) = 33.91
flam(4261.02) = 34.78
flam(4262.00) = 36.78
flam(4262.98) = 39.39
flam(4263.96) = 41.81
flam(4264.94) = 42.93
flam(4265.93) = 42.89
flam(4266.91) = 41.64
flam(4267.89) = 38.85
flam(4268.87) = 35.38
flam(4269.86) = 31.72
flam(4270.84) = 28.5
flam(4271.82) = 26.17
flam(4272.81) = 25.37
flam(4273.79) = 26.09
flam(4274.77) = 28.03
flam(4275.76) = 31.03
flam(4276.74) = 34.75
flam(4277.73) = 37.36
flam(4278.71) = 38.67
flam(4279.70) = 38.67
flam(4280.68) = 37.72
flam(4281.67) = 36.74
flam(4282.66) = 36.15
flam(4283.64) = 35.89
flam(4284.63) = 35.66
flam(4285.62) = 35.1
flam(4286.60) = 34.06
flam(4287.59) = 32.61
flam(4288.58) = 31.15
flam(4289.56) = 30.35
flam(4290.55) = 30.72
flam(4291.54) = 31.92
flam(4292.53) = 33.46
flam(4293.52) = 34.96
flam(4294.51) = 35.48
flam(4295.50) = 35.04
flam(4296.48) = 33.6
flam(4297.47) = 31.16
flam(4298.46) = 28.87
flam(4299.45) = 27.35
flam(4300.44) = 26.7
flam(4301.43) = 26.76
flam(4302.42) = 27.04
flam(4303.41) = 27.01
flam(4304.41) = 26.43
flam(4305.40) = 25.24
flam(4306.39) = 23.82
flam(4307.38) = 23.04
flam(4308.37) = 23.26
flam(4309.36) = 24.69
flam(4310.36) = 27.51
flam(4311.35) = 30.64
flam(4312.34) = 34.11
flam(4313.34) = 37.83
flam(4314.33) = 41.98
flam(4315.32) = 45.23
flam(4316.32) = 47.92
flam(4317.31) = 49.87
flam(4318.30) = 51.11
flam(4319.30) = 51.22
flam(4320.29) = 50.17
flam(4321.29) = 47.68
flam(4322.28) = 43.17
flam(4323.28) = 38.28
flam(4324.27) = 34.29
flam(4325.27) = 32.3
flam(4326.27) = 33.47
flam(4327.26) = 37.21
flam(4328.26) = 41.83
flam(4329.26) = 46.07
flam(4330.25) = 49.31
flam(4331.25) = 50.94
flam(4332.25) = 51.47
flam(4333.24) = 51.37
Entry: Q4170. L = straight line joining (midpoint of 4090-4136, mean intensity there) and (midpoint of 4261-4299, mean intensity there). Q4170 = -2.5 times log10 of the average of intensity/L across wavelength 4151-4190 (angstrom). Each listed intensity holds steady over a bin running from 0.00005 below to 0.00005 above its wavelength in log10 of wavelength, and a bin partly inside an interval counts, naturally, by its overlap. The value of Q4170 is 0.03 mag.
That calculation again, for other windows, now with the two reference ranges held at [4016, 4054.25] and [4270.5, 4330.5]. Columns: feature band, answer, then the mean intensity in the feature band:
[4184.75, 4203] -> 0.028 mag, 32.5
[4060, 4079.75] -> 0.147 mag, 27.9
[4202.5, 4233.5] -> -0.041 mag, 34.9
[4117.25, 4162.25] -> -0.053 mag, 34.4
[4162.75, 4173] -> -0.102 mag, 36.3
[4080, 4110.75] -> -0.135 mag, 36.5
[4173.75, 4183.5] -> -0.061 mag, 35.1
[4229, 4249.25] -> -0.092 mag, 36.8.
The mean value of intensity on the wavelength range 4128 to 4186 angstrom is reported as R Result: 34.1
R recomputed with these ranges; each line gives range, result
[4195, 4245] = 34.9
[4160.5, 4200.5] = 34.5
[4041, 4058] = 30.1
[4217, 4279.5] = 34.5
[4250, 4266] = 35.4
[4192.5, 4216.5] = 35.9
